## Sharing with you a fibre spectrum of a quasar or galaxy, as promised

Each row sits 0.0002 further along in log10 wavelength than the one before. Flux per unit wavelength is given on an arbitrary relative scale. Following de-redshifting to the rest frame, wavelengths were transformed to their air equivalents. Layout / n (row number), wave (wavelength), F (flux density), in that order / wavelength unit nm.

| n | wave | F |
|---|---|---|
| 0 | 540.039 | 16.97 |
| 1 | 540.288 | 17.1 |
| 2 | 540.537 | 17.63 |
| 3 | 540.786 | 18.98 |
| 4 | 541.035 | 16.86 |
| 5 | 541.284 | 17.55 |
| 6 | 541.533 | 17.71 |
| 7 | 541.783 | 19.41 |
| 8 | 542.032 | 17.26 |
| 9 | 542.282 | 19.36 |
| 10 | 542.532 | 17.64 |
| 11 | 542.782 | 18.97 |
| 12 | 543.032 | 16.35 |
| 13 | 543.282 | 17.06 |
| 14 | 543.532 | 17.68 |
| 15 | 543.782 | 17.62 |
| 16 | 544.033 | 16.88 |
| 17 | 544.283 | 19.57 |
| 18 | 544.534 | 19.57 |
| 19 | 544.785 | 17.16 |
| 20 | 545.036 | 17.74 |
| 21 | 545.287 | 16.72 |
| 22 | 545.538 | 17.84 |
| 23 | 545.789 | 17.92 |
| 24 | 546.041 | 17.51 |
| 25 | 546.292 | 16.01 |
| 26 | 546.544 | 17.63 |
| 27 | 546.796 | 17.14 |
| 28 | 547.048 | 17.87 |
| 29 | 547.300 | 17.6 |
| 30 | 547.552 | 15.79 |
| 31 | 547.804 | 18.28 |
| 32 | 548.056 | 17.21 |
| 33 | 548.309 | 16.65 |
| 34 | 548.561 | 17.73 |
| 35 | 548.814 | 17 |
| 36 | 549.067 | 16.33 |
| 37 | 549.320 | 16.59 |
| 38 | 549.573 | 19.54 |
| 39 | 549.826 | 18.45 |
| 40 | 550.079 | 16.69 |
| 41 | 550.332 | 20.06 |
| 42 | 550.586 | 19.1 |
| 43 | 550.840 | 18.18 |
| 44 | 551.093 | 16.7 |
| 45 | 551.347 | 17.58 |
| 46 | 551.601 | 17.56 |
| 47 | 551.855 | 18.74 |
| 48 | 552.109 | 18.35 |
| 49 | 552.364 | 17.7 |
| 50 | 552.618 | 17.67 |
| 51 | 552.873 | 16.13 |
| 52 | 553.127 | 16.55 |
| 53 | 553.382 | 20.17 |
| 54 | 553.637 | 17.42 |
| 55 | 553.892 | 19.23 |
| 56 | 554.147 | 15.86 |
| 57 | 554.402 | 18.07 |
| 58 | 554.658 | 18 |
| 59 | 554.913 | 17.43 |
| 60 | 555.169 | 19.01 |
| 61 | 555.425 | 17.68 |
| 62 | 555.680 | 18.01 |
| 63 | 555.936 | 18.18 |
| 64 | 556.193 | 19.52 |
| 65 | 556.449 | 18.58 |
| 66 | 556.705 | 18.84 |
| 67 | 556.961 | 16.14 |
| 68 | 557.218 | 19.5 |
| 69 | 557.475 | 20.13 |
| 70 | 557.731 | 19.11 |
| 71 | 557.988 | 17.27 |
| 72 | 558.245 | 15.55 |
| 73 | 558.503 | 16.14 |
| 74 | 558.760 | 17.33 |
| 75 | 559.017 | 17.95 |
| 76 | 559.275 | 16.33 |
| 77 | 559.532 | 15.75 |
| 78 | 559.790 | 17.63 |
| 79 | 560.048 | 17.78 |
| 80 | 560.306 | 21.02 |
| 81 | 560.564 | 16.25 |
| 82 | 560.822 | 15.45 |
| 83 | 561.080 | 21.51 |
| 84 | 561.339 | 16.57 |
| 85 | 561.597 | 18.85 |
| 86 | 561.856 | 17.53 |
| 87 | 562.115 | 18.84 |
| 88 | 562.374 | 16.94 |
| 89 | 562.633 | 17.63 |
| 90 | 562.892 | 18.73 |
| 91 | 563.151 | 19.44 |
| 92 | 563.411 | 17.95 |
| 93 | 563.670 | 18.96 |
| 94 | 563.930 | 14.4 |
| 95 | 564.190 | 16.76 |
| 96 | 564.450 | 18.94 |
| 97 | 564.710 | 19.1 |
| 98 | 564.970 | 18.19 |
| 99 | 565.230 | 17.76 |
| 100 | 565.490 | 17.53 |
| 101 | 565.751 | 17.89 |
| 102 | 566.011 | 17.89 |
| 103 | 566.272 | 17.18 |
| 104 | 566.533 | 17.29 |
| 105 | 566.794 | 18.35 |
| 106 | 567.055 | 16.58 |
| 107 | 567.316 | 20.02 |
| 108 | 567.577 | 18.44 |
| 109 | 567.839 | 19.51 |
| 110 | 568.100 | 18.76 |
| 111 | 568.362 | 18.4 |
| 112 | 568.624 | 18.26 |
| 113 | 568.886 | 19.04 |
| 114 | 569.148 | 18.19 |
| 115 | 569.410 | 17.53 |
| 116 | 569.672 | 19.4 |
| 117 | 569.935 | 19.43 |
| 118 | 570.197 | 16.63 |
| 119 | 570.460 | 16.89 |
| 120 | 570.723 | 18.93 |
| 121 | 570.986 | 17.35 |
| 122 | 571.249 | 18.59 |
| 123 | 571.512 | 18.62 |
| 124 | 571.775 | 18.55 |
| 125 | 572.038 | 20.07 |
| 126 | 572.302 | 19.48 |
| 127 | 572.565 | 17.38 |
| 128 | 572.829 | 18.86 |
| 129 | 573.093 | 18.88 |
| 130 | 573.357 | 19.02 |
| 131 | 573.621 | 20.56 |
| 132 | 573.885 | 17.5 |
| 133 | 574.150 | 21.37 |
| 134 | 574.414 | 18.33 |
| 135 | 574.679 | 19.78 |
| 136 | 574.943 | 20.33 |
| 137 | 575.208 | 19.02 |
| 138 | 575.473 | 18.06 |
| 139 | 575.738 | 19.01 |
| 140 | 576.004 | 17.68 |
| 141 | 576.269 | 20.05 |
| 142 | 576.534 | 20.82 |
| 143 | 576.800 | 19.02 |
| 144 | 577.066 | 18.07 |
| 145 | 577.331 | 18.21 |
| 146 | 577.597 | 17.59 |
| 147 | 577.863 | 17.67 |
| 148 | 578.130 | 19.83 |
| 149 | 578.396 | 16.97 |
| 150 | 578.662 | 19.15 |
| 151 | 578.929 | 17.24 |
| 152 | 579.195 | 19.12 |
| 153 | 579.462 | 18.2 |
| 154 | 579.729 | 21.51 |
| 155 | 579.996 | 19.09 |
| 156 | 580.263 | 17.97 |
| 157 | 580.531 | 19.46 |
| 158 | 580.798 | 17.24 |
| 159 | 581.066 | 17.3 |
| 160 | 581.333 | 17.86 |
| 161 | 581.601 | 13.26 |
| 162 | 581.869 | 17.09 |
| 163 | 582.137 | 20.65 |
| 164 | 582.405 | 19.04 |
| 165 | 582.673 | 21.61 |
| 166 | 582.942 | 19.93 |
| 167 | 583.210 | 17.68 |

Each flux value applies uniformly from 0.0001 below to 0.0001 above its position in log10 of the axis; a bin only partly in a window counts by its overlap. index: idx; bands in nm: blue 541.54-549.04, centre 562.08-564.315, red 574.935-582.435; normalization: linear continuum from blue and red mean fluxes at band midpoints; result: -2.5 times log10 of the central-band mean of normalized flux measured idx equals 0.02 mag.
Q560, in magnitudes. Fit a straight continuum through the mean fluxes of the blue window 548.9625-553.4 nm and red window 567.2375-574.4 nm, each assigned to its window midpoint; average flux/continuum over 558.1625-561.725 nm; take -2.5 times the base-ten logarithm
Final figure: 0.05 mag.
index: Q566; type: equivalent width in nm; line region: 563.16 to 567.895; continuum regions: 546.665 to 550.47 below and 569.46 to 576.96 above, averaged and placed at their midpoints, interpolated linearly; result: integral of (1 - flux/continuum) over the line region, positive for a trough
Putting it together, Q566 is 0.14 nm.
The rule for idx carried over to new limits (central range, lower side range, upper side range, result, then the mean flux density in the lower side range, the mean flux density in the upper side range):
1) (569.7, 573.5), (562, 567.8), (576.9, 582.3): -0.03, 18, 18.2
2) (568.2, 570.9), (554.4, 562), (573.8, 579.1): 0.01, 17.9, 18.8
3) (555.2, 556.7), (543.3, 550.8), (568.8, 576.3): -0.03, 17.6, 18.8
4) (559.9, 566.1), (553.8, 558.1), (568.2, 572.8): 0.02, 18.3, 18.4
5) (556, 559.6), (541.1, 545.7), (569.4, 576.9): 0.04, 17.9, 18.9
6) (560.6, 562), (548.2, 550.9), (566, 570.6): 0.01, 17.8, 18.2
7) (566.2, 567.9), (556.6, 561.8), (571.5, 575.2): 0.02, 17.7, 19.2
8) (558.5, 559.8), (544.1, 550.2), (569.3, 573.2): 0.07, 17.5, 18.4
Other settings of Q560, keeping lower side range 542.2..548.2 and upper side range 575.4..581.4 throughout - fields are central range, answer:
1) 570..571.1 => 0.05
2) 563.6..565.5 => 0.03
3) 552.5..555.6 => 0.01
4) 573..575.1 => -0.06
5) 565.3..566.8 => 0.04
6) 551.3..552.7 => -0.01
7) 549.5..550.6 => -0.06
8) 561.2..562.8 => 0.02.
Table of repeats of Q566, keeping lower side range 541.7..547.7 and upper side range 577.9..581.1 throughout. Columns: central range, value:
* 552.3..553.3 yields 0.04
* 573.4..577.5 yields -0.15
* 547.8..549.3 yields 0.06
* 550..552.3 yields -0.04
